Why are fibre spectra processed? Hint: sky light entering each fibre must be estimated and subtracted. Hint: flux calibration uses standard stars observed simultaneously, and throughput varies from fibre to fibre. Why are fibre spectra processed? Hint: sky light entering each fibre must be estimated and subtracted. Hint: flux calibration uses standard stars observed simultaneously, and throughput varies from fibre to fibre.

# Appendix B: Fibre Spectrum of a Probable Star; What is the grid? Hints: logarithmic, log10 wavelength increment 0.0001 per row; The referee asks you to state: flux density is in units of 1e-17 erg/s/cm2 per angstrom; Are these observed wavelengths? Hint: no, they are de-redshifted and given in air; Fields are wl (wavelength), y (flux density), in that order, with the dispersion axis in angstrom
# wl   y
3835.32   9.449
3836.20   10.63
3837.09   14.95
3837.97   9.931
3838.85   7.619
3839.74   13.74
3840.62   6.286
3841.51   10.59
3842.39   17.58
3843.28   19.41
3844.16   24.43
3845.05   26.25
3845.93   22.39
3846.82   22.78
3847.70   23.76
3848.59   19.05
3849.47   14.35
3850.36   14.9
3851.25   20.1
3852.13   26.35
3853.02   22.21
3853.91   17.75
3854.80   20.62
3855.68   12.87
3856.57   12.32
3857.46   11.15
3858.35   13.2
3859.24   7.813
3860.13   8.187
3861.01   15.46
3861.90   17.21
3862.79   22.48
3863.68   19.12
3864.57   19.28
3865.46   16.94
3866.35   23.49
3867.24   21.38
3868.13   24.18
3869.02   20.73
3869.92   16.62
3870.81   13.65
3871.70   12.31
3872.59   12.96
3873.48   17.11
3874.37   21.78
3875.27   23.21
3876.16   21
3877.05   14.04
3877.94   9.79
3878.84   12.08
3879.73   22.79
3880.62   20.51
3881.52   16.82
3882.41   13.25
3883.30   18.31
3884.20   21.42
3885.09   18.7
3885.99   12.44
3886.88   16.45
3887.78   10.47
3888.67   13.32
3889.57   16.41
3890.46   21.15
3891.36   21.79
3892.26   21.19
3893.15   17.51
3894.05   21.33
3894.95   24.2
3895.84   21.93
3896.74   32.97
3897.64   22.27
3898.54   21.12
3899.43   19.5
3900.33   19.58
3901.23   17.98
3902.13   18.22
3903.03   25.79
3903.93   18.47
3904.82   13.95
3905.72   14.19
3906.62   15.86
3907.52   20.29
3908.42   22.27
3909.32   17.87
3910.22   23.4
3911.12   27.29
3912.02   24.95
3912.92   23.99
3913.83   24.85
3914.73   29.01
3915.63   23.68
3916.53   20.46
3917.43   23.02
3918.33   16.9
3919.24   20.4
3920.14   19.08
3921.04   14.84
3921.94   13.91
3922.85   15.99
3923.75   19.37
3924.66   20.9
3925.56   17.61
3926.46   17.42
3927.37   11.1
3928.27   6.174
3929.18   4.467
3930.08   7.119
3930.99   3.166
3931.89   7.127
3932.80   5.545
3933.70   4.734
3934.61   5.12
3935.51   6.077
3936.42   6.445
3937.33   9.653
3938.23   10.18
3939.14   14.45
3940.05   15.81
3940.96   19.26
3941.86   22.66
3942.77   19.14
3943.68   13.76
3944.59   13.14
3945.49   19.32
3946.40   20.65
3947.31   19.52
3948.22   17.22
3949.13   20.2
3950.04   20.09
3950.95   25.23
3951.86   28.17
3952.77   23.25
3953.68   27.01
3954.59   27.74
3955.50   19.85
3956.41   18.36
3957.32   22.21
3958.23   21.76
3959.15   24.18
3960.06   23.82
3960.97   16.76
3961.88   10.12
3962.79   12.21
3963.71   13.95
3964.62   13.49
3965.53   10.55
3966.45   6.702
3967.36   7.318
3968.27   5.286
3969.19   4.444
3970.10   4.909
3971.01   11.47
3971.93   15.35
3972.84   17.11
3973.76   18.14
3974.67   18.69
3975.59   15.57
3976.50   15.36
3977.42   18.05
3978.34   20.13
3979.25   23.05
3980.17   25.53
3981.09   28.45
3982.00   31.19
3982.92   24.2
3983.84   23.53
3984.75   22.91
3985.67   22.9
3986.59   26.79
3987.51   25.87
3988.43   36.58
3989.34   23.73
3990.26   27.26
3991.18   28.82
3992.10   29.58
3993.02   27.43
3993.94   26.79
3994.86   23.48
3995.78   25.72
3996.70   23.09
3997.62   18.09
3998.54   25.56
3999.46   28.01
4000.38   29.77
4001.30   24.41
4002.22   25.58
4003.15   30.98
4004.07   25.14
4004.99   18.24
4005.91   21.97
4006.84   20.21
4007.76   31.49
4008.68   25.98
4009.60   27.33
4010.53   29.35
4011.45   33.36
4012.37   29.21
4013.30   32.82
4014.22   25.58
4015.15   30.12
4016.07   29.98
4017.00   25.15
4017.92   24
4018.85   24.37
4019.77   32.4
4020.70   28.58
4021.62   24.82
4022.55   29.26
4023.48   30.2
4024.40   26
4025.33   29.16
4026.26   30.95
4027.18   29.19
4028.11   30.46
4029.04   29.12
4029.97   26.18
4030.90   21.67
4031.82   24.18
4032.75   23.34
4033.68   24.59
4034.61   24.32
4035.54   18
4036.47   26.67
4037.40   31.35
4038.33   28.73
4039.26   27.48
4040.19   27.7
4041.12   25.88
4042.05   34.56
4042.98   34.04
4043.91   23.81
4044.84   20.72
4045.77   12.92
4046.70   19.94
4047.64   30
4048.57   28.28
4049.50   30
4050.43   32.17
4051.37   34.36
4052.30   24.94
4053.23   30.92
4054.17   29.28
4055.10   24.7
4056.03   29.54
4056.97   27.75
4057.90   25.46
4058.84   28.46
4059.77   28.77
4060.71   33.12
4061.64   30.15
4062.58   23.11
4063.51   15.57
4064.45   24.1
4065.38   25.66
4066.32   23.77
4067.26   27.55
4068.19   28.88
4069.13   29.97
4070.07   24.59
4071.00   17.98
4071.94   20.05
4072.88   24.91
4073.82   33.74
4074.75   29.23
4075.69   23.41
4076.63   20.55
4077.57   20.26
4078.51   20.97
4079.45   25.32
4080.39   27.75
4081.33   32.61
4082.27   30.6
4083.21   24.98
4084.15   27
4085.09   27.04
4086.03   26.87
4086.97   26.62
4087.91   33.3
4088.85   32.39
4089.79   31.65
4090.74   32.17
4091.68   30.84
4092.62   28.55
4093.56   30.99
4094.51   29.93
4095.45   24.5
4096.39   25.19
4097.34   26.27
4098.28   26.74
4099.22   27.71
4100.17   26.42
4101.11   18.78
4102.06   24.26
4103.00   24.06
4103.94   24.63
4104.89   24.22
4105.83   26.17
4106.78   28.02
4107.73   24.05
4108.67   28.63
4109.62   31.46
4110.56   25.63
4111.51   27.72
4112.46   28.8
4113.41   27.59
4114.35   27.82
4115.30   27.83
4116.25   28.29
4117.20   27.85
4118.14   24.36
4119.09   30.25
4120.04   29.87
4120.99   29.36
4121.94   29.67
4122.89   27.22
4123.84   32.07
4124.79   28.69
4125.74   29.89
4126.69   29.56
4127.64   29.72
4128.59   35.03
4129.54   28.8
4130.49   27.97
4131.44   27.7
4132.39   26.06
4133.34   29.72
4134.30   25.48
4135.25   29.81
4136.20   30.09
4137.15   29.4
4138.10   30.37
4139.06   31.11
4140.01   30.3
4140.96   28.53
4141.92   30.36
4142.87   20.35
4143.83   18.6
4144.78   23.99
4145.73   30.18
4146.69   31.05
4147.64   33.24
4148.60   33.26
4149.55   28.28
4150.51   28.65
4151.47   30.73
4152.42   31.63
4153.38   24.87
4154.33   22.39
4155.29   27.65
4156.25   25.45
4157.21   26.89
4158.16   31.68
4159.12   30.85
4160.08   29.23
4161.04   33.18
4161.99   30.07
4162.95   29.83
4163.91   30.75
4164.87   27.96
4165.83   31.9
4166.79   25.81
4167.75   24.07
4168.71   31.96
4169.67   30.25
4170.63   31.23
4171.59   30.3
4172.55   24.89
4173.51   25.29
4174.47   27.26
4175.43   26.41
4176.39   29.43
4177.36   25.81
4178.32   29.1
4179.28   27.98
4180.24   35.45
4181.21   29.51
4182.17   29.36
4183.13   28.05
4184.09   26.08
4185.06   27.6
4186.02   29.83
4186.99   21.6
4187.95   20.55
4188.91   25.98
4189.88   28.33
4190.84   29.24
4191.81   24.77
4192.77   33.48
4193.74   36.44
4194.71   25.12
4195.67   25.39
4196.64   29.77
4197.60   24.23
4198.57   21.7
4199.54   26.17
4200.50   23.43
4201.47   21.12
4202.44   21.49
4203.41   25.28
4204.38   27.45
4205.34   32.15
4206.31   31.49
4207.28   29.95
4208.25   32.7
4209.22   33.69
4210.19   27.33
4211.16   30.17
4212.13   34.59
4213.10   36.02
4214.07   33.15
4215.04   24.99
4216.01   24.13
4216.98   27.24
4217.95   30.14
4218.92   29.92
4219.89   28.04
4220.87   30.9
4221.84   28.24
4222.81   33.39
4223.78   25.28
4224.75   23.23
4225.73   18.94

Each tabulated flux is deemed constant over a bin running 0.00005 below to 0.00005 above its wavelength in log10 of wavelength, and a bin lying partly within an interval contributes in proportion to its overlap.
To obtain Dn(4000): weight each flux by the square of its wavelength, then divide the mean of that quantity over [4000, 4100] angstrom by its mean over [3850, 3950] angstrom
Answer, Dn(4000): 1.69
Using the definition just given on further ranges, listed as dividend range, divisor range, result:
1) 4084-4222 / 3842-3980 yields 1.83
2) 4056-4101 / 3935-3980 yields 1.73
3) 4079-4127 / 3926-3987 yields 1.85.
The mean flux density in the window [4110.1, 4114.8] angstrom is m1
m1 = 27.5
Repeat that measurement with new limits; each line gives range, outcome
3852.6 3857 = 17.1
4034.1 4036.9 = 23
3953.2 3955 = 27.3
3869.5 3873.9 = 14.5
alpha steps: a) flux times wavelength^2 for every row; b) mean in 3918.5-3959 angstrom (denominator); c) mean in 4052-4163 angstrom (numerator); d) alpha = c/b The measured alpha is 1.9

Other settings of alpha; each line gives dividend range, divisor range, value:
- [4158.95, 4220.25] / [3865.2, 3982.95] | 1.85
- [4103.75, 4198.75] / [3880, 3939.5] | 1.87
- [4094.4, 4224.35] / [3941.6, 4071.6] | 1.26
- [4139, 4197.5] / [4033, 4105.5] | 1.11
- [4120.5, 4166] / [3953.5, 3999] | 1.55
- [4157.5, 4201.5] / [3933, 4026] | 1.44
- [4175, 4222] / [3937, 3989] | 1.69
